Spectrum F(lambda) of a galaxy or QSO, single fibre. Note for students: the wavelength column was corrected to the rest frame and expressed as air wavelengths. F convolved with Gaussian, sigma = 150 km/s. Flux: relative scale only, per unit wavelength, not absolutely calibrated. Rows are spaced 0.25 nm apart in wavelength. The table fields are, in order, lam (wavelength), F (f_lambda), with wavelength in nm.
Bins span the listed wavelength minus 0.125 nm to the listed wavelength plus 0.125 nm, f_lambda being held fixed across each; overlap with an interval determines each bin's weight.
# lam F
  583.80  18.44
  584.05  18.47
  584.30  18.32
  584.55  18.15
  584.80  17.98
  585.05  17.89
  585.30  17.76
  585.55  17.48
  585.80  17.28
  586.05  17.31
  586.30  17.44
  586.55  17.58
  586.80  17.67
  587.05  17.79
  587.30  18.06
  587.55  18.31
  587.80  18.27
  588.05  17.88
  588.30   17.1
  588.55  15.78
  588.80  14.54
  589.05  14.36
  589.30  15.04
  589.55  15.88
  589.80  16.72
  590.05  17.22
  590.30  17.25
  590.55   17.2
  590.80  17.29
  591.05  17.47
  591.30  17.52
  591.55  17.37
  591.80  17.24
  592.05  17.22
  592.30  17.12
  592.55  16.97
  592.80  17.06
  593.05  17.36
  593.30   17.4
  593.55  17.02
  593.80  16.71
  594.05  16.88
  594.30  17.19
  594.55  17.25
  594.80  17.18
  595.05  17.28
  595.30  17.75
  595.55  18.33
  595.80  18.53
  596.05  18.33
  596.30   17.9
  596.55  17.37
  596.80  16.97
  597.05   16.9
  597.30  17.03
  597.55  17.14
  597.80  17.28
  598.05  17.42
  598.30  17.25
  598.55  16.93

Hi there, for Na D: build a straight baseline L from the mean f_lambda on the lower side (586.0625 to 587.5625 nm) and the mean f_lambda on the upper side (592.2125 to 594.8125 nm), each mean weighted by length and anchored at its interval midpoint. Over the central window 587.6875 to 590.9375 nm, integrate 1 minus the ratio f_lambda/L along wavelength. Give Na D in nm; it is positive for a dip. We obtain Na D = 0.19 nm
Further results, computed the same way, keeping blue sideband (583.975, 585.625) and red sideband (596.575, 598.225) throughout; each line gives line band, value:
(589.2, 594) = 0.14 nm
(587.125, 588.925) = 0.06 nm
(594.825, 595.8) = -0.03 nm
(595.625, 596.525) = -0.05 nm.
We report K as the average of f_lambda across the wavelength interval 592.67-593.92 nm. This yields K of 17.1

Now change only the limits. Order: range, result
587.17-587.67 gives 18.2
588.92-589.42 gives 14.7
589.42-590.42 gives 16.8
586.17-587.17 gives 17.6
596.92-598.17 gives 17.2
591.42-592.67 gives 17.2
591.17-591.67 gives 17.4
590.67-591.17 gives 17.4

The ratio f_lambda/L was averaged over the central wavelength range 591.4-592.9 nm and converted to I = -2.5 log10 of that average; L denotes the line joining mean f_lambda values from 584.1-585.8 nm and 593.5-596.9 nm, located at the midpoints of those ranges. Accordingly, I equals 0.028 mag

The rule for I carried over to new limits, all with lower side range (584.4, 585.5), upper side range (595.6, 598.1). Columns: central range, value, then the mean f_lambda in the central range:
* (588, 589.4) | 0.137 mag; 15.7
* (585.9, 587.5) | 0.012 mag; 17.7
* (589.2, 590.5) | 0.080 mag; 16.5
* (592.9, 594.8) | 0.031 mag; 17.1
